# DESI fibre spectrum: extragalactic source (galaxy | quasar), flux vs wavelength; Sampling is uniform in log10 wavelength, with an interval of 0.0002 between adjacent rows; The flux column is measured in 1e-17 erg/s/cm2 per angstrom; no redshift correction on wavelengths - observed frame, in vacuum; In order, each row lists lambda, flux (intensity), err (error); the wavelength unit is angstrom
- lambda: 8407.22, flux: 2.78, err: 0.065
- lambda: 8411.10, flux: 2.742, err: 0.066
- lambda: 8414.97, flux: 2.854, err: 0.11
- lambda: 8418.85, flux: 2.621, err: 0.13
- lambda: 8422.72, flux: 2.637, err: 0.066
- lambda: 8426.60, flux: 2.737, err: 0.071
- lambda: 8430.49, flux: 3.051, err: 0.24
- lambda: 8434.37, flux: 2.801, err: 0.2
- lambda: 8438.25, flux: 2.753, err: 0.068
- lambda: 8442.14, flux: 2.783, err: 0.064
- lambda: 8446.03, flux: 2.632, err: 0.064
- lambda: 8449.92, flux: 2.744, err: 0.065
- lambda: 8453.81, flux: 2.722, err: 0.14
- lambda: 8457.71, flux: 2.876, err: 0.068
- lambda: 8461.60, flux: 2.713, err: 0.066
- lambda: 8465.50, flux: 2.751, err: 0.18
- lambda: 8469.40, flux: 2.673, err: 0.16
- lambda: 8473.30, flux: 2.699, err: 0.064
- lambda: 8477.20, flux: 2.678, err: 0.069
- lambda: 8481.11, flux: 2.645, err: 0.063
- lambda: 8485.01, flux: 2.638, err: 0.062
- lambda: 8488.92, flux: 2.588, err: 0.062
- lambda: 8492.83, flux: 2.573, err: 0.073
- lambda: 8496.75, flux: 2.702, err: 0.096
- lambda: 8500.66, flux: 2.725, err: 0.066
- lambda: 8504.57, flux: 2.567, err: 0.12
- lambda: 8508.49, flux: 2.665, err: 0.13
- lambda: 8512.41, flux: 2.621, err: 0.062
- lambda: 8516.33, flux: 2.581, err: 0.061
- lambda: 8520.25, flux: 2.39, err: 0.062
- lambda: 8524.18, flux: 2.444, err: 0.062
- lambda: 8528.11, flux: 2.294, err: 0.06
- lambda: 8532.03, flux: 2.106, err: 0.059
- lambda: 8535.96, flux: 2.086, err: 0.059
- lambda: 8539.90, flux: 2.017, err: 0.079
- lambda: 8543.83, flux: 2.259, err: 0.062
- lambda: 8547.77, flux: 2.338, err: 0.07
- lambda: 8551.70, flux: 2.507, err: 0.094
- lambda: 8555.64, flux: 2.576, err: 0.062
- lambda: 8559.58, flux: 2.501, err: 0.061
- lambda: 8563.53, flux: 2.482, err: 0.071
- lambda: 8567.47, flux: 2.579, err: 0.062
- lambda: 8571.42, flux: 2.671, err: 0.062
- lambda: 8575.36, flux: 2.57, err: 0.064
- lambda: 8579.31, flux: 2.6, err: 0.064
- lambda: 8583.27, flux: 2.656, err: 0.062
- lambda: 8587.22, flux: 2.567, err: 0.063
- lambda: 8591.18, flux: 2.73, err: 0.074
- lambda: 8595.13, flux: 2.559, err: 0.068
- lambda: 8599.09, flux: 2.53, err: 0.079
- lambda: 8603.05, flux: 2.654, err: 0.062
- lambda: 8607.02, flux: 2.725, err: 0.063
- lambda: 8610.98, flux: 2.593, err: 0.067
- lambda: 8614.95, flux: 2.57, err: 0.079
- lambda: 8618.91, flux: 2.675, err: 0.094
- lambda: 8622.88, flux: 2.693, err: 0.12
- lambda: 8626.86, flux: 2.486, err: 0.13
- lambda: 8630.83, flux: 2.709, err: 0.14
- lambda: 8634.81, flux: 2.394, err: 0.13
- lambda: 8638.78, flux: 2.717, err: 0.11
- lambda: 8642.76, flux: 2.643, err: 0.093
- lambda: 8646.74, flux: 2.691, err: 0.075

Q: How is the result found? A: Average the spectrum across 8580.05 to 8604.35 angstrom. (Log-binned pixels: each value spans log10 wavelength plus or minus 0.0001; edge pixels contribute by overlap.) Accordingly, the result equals 2.61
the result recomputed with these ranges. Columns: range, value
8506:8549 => 2.35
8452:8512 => 2.68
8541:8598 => 2.53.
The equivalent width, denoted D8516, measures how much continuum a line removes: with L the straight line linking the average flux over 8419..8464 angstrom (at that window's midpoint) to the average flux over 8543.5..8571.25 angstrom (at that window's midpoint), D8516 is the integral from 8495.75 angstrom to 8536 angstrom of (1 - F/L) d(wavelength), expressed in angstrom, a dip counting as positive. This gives 1.63 angstrom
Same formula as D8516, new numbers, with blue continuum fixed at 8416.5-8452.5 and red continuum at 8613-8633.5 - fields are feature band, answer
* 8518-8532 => 1.80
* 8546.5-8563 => 1.12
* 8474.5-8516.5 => 1.09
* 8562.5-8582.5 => 0.49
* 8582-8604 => 0.23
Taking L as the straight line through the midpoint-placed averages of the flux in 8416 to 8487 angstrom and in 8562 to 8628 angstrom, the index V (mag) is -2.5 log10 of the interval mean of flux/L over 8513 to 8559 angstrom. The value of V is 0.139 mag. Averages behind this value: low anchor 2.73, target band 2.34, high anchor 2.61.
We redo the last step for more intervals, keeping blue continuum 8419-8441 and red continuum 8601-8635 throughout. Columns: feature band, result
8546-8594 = 0.04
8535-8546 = 0.25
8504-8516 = 0.04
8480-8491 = 0.05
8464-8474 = 0.02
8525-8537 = 0.22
